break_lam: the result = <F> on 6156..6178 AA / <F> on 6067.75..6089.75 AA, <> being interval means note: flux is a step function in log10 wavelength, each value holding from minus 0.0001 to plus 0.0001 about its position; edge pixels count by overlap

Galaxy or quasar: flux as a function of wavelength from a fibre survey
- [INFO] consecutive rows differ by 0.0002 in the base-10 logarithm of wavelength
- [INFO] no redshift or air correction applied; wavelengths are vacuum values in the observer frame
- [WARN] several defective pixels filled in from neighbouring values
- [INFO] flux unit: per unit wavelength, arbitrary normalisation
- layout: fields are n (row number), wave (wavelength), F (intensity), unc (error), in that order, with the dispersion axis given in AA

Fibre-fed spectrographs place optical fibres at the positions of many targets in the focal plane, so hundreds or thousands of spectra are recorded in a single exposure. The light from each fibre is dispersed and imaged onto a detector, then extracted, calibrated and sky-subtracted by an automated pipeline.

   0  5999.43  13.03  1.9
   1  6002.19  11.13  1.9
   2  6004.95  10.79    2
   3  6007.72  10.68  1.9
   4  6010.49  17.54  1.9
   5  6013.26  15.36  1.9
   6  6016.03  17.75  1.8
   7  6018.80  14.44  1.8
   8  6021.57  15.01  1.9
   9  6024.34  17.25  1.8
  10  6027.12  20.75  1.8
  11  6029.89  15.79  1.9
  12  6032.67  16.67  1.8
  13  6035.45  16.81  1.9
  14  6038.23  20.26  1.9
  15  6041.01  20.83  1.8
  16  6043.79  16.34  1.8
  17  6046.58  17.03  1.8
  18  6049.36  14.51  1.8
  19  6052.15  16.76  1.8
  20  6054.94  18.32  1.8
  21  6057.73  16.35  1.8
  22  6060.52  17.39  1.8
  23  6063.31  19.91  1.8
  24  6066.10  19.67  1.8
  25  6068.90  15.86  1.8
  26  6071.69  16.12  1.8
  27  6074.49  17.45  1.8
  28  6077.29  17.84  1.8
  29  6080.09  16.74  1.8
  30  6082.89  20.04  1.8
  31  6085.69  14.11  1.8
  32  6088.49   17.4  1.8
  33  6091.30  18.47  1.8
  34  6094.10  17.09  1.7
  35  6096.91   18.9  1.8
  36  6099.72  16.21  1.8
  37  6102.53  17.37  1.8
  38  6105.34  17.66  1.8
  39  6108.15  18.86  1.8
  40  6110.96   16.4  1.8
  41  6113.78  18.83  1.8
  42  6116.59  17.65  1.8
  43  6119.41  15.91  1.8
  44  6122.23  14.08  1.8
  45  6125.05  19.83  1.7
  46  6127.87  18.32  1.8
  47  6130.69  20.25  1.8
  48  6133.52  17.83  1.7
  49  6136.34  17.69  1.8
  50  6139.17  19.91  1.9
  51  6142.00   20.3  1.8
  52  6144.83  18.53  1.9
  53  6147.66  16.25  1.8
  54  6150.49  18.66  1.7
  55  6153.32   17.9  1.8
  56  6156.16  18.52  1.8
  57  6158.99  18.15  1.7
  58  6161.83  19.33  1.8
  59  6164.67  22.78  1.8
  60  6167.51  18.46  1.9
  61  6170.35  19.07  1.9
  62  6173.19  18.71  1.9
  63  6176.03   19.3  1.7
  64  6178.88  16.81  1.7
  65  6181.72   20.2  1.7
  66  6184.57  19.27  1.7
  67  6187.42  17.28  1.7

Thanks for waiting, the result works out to 1.14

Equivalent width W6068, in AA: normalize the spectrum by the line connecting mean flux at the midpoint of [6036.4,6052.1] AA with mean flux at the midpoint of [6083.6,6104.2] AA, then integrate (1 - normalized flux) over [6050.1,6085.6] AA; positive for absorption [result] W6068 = -0.1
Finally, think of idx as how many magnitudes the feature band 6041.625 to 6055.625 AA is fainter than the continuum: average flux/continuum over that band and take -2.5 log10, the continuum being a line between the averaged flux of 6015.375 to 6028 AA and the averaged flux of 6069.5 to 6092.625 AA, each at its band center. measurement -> 0.02 mag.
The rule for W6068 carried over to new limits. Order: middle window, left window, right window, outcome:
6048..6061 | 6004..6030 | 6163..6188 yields -0.13 AA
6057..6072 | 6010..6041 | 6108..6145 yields -0.12 AA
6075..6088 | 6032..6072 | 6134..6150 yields 0.48 AA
